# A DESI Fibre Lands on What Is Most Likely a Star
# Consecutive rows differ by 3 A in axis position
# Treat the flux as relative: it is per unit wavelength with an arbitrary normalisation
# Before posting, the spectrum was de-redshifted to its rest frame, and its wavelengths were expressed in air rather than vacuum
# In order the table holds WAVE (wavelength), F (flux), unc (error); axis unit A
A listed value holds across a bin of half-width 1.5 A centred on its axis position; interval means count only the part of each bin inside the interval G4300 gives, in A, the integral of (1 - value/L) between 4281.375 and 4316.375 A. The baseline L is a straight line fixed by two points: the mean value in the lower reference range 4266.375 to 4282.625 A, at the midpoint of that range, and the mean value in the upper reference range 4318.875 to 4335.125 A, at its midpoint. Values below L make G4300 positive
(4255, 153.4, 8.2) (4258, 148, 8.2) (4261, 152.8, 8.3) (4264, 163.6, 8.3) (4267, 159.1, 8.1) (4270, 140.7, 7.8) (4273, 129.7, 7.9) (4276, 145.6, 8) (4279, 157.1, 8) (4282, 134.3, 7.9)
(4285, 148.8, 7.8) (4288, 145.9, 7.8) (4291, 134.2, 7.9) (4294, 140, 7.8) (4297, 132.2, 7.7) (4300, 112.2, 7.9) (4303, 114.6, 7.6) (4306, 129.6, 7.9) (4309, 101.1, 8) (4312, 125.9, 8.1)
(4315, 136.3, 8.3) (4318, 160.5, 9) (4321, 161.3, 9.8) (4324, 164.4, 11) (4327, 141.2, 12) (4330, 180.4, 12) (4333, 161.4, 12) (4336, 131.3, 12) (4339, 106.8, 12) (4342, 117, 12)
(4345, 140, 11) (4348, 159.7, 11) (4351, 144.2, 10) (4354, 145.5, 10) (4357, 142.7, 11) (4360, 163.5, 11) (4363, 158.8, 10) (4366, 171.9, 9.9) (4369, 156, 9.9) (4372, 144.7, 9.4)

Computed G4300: 5.1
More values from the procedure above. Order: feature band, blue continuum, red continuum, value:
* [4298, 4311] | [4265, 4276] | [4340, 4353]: 2.43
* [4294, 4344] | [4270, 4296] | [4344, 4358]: 2.86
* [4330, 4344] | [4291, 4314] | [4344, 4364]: 0.62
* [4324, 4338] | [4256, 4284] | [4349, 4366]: -0.14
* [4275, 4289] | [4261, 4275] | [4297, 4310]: -1.06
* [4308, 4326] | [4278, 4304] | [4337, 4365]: -0.54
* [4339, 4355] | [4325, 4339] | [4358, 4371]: 1.73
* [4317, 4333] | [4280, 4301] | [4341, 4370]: -1.97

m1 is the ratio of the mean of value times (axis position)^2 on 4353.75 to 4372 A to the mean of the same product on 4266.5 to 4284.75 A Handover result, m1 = 1.13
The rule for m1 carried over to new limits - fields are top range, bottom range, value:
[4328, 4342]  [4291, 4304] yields 1.14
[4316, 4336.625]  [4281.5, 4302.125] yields 1.19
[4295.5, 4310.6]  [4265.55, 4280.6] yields 0.82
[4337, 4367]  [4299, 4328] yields 1.09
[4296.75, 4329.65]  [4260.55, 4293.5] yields 0.95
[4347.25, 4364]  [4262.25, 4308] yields 1.13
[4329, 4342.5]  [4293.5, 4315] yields 1.16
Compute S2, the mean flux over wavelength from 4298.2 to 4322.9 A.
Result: 131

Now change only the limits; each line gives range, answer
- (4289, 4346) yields 136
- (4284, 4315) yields 129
